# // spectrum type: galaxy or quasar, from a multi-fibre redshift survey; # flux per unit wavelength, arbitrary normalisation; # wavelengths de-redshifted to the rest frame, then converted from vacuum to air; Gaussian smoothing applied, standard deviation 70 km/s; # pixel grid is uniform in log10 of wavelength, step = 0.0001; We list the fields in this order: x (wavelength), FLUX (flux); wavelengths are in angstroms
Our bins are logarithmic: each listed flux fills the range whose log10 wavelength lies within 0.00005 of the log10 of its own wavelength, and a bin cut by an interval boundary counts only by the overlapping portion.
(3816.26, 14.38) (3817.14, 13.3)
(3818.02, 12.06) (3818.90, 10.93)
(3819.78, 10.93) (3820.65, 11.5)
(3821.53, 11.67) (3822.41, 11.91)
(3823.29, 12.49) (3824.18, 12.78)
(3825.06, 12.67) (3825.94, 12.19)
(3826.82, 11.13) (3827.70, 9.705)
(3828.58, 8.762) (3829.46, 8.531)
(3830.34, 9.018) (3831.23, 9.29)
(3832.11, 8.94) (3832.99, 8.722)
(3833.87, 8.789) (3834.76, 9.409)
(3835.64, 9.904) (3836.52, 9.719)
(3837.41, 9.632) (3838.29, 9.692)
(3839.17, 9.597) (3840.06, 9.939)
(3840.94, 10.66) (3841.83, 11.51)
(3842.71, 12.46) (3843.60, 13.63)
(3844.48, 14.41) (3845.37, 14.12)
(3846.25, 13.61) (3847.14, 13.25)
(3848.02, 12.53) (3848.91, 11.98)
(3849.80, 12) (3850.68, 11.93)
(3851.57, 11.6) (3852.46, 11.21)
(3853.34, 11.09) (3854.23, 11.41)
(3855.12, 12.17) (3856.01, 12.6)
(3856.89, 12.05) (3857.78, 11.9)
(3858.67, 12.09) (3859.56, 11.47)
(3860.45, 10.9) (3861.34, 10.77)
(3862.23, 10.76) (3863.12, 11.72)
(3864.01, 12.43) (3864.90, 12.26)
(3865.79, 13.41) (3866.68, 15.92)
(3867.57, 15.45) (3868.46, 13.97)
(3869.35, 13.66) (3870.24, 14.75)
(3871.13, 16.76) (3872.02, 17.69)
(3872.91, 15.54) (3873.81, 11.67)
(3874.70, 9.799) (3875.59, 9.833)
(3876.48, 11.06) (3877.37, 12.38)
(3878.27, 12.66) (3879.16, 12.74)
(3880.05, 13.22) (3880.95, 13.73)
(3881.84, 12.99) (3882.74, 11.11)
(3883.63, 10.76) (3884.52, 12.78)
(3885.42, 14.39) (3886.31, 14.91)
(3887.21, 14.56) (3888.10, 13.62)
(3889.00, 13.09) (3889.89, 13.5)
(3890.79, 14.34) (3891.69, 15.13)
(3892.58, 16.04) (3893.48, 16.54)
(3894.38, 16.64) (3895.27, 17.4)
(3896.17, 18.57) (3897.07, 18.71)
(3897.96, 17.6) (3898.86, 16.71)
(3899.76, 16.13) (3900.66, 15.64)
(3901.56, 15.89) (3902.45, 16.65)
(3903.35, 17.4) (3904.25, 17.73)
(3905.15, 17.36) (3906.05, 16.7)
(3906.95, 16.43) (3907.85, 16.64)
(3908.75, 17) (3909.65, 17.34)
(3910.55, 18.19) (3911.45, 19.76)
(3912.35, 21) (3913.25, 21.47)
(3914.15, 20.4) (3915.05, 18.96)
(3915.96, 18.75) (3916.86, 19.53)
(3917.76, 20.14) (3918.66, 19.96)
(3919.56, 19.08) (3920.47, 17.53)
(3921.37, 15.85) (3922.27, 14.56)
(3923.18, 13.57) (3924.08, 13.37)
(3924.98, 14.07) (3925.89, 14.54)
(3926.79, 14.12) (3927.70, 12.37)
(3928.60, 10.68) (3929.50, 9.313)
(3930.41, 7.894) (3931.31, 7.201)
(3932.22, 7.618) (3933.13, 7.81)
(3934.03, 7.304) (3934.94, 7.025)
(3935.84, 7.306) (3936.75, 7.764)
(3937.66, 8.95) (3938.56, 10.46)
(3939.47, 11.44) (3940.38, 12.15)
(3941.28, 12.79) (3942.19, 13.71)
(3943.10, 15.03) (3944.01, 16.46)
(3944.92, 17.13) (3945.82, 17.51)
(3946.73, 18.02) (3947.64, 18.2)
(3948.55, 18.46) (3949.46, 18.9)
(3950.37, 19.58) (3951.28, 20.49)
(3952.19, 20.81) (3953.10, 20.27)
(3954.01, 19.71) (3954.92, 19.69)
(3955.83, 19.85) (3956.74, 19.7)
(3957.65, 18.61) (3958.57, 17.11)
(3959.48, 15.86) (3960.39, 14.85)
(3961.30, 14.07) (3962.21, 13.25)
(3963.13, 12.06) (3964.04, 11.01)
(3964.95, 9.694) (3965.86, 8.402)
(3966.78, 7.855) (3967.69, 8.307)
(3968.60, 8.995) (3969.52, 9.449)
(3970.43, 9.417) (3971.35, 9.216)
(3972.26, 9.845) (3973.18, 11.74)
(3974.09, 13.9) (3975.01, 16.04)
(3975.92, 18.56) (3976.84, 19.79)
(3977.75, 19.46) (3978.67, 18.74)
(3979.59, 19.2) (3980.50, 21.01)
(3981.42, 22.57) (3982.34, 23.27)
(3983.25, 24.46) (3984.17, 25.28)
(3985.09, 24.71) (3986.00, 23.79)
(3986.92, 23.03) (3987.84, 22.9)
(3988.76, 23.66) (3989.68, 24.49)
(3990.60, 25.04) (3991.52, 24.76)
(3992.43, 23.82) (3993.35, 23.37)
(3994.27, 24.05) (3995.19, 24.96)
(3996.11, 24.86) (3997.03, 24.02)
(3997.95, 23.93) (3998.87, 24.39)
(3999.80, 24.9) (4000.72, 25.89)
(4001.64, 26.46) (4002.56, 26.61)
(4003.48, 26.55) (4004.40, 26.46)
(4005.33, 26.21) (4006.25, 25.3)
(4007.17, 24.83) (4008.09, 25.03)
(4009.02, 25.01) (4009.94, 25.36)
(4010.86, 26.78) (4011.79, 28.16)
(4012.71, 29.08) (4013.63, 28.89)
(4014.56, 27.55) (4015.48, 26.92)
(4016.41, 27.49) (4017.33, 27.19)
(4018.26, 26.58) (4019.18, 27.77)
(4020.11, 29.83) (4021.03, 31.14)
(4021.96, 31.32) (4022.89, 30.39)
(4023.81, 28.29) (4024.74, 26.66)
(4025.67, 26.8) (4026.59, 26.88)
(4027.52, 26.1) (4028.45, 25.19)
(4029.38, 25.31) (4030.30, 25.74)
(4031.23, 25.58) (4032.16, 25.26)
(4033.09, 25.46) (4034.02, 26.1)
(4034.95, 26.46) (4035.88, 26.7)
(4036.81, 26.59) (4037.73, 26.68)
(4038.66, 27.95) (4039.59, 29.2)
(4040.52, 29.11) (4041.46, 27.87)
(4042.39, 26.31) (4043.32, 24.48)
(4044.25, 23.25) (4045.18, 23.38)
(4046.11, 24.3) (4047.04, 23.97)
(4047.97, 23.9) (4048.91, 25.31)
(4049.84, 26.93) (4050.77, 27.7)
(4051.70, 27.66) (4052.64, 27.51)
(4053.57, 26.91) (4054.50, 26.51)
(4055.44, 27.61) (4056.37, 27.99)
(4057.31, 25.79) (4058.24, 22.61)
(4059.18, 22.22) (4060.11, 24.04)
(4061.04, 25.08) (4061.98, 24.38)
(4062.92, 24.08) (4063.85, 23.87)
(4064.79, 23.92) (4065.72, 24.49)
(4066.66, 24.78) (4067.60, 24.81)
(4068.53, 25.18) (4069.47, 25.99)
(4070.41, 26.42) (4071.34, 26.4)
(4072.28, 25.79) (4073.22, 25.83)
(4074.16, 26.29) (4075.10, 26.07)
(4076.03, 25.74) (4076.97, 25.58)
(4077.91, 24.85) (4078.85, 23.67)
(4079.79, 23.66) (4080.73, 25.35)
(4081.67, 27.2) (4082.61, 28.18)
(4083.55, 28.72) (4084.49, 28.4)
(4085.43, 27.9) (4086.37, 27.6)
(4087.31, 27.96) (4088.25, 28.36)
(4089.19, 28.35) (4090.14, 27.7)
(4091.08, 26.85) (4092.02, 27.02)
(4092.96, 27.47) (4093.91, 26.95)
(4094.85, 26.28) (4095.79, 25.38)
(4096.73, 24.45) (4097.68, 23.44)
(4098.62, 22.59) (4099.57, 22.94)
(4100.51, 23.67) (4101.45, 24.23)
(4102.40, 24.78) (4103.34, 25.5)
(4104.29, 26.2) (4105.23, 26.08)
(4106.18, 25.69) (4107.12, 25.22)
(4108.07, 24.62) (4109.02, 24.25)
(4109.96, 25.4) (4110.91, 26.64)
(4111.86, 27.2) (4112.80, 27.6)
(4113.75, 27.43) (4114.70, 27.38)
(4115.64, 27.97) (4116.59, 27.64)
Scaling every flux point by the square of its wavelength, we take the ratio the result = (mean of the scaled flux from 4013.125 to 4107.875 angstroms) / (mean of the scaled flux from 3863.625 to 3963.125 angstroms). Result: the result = 1.87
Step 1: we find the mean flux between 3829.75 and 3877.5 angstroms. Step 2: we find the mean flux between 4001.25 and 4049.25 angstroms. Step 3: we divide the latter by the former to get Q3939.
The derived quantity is 2.2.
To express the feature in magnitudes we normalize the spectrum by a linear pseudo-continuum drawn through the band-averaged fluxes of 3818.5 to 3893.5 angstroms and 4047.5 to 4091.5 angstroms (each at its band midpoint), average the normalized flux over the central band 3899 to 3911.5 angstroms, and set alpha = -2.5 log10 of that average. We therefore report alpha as -0.109 mag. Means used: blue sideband 12.2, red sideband 26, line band 17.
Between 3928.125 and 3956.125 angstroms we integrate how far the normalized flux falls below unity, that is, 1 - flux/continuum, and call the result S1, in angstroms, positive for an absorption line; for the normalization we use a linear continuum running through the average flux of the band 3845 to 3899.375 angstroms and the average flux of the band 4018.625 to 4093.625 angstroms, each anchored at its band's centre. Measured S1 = 7.1 angstroms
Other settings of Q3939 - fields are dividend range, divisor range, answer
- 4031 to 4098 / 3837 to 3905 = 1.93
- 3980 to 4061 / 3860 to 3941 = 1.82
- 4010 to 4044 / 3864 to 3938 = 1.88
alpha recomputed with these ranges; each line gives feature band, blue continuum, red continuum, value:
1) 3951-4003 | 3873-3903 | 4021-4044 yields 0.17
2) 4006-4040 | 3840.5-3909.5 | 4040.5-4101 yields -0.19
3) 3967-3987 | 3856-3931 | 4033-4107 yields 0.18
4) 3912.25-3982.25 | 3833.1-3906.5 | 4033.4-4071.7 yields 0.24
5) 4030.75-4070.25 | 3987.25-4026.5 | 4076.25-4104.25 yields 0.02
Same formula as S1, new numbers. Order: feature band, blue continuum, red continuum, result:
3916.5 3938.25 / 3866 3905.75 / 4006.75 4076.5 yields 6.5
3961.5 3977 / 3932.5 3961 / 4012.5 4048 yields 5.8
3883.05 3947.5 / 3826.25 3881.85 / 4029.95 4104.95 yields 3.2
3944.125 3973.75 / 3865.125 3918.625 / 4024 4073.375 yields 7.3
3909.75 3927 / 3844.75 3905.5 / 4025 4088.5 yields -1.1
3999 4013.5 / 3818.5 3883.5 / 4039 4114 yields -3.2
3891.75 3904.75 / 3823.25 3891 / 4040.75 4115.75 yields -2.1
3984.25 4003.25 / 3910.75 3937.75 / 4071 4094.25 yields -4.8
